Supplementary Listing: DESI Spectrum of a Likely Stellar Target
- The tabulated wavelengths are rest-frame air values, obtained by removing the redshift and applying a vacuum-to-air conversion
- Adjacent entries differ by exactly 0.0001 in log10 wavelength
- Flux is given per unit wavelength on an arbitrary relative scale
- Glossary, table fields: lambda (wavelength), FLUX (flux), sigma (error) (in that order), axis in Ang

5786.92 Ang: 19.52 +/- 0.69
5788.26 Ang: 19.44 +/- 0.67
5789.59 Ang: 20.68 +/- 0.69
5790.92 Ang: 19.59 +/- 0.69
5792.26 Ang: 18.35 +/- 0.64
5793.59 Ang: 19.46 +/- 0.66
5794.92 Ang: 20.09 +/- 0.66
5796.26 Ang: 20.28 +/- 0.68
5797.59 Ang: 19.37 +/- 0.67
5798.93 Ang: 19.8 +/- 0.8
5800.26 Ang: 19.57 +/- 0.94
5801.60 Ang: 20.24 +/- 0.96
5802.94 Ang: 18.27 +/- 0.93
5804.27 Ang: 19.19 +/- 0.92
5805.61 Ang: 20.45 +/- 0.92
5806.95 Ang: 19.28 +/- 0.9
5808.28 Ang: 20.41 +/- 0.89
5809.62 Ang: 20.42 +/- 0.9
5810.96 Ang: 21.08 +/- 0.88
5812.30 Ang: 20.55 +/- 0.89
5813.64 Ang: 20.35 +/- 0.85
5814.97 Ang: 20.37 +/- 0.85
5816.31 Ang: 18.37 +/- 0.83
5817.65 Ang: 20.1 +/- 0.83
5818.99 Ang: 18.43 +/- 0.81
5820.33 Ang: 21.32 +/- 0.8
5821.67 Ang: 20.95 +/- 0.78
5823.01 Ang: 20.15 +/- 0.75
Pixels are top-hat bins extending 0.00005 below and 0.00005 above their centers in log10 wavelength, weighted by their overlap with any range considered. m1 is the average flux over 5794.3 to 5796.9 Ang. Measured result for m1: 20.1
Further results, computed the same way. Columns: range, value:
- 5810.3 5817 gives 20.2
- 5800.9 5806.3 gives 19.5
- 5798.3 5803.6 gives 19.5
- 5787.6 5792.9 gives 19.5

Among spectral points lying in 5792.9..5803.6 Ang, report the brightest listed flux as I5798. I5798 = 20.28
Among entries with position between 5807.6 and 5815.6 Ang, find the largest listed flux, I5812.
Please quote 21.08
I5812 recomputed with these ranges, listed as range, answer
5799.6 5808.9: 20.45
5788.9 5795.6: 20.68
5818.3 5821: 21.32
